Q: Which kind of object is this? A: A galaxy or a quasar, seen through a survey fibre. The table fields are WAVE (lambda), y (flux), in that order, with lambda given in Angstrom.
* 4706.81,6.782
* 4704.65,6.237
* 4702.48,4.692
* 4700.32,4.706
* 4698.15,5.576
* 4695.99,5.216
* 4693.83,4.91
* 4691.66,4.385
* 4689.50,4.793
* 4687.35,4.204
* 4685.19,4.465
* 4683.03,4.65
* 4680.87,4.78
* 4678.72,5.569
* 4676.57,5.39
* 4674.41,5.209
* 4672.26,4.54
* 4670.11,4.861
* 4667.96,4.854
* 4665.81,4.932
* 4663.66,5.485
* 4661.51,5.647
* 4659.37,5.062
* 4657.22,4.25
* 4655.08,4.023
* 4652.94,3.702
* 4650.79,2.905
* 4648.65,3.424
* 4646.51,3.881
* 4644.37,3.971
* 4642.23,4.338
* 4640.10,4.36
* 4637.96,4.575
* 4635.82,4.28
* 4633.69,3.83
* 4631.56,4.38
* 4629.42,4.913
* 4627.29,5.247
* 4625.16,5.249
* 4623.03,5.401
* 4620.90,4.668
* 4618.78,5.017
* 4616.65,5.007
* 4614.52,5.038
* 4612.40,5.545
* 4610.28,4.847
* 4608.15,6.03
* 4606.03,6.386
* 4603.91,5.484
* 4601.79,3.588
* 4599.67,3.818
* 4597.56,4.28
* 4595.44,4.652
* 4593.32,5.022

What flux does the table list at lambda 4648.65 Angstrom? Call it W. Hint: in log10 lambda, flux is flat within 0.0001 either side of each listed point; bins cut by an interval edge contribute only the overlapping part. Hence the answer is 3.424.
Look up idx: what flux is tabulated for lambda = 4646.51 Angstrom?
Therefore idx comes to 3.881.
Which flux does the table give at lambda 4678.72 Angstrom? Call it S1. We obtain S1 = 5.569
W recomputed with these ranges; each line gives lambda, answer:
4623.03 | 5.401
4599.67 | 3.818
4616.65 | 5.007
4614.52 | 5.038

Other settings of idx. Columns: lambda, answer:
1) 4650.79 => 2.905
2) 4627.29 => 5.247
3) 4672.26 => 4.54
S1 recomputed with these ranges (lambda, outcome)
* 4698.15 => 5.576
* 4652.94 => 3.702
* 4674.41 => 5.209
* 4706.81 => 6.782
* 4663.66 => 5.485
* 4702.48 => 4.692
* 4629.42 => 4.913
